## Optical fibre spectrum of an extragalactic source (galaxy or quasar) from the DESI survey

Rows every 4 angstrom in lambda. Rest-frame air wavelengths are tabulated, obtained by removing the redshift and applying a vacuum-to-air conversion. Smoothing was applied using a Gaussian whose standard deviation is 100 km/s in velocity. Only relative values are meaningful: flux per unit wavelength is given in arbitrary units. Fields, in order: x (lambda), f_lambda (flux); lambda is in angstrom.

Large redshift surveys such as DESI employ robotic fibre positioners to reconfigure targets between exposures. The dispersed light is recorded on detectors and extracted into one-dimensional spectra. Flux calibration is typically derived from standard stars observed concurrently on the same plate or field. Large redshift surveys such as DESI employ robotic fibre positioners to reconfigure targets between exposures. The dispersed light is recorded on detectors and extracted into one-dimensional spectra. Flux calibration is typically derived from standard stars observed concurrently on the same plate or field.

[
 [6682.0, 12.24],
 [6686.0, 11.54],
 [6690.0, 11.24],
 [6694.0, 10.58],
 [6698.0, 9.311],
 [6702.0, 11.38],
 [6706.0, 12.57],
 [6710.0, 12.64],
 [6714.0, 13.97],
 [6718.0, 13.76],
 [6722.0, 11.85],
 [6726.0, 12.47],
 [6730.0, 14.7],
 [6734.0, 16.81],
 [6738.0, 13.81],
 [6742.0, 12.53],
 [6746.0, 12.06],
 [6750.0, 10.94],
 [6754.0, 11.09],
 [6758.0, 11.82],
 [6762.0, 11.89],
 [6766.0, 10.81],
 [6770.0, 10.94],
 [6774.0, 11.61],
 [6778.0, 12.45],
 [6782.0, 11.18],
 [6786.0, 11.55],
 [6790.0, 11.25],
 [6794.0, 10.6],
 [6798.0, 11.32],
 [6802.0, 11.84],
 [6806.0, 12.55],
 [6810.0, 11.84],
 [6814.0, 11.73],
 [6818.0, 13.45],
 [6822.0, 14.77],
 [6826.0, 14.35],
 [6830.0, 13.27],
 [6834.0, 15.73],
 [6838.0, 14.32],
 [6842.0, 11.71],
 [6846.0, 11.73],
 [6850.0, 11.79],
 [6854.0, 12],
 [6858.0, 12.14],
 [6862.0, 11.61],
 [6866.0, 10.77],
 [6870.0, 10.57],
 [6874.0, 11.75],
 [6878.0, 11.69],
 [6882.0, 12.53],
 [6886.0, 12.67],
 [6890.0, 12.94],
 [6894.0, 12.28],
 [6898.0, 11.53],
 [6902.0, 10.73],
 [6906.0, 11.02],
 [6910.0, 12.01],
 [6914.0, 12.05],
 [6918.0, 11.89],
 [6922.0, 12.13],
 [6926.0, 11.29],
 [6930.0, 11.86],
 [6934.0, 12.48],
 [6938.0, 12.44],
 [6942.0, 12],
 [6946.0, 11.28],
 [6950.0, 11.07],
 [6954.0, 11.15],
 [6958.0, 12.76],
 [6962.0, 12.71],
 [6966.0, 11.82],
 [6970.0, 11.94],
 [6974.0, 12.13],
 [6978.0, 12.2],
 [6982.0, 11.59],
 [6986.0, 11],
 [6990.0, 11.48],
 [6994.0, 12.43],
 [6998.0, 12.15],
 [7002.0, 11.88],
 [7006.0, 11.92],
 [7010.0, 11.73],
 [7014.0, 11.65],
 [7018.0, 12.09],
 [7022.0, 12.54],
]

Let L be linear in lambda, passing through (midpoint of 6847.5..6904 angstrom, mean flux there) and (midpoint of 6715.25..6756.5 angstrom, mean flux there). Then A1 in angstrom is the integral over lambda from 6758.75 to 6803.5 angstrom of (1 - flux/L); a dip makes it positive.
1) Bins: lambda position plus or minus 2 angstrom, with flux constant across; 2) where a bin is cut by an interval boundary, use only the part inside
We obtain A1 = 4.3 angstrom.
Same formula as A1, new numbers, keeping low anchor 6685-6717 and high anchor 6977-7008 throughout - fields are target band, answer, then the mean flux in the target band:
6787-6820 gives -0.16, 11.8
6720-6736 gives -3.03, 14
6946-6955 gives 0.50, 11.1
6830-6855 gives -2.50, 12.9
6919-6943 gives -0.47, 12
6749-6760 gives 0.40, 11.3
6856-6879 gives 0.72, 11.4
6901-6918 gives 0.35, 11.5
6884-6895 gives -0.82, 12.7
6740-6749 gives -0.31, 12.1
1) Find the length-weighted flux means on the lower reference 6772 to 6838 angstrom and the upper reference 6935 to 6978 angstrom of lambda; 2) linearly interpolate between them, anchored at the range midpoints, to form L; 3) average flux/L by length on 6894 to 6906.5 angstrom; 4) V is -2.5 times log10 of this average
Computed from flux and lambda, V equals 0.08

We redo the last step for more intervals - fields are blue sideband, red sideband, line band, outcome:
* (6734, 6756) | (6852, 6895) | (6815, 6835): -0.165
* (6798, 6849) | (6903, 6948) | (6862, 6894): 0.046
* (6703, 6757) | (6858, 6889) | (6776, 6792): 0.080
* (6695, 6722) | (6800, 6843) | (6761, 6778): 0.122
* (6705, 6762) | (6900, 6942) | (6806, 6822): -0.021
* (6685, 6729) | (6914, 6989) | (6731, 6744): -0.199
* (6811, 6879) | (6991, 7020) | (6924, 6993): 0.026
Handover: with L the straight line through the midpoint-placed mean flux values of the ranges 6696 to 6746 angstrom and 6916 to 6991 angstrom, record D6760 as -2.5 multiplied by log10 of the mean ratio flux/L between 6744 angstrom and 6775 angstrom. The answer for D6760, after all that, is 0.12 mag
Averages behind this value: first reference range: 12.9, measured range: 11.4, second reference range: 11.9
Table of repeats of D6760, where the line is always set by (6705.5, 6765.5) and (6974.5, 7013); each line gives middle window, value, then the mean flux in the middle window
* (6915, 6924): 0.009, 12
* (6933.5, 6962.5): 0.007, 11.9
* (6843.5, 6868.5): 0.064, 11.7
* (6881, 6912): 0.023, 11.9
